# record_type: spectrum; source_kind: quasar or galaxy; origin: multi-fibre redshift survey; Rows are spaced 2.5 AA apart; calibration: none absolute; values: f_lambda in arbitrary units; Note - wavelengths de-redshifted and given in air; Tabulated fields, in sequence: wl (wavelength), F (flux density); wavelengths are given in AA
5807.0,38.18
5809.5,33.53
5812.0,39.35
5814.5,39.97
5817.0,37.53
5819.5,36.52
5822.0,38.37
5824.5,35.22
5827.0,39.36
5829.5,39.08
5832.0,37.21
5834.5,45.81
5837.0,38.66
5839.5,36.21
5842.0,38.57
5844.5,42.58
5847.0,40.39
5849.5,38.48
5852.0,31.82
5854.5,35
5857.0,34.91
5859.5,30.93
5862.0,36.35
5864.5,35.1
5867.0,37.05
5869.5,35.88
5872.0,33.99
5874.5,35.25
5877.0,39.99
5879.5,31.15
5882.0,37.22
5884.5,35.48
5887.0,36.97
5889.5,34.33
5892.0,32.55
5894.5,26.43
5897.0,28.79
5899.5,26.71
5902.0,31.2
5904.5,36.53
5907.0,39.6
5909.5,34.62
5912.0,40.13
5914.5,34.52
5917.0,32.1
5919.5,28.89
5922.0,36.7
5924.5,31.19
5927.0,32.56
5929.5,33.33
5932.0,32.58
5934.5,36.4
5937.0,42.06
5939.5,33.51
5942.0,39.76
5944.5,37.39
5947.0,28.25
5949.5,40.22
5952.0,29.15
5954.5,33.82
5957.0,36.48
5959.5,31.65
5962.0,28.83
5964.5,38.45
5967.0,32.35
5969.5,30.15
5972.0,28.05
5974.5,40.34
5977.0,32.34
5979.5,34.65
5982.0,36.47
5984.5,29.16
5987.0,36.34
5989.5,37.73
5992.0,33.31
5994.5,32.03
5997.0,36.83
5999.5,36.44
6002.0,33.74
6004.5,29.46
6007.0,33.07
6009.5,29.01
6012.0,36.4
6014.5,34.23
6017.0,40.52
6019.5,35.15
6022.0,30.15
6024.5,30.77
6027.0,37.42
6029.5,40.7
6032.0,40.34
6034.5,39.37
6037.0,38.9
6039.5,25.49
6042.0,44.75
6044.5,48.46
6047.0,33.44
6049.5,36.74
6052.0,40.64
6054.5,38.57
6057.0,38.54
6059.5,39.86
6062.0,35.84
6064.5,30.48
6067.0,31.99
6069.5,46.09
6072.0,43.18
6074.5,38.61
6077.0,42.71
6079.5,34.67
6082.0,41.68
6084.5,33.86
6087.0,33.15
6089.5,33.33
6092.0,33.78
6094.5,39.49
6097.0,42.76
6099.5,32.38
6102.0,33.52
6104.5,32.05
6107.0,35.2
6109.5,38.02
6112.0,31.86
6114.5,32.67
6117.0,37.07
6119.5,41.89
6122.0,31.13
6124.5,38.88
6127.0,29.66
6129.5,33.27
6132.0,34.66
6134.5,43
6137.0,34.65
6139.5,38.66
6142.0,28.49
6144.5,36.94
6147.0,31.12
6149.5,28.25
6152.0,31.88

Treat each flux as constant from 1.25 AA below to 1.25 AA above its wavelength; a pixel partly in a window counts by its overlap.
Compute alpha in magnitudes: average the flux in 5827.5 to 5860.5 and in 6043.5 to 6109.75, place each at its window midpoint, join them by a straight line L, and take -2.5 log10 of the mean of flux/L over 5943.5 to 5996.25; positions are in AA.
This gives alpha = 0.12 mag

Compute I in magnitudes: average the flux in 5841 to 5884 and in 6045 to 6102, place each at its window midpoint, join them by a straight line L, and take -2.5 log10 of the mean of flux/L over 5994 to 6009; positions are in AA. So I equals 0.11 mag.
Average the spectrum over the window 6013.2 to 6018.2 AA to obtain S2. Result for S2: 37.3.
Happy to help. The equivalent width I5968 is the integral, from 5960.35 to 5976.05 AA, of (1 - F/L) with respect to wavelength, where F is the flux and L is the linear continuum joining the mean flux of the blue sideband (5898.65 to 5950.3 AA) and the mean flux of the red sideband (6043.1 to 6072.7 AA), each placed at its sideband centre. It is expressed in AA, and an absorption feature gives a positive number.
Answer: 1.31 AA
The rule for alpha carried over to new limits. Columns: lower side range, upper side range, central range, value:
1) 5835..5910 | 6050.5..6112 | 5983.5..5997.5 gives 0.063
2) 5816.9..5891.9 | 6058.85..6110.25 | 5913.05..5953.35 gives 0.075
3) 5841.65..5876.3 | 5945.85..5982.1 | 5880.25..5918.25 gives 0.041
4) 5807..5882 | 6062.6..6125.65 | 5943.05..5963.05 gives 0.107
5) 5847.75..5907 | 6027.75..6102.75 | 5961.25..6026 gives 0.083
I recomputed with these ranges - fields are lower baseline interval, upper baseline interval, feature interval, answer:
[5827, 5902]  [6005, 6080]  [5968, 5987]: 0.10 mag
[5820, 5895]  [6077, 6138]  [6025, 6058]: -0.08 mag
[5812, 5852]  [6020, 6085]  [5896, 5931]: 0.15 mag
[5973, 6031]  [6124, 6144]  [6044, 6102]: -0.08 mag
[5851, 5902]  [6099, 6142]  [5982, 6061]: -0.05 mag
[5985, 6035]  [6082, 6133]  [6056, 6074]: -0.09 mag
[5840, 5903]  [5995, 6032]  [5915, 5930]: 0.07 mag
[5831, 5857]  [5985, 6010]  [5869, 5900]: 0.11 mag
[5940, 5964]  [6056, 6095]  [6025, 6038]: -0.08 mag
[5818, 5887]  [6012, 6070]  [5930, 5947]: 0.03 mag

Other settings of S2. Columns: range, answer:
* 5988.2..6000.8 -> 35.3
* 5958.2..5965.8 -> 33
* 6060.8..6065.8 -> 33.1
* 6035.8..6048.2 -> 38.2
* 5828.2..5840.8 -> 39.4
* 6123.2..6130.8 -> 33.9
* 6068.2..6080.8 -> 41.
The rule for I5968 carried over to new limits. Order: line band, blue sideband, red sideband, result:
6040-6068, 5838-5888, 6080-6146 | -1.75 AA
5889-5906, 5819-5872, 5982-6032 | 2.55 AA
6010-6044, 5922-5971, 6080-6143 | -1.76 AA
